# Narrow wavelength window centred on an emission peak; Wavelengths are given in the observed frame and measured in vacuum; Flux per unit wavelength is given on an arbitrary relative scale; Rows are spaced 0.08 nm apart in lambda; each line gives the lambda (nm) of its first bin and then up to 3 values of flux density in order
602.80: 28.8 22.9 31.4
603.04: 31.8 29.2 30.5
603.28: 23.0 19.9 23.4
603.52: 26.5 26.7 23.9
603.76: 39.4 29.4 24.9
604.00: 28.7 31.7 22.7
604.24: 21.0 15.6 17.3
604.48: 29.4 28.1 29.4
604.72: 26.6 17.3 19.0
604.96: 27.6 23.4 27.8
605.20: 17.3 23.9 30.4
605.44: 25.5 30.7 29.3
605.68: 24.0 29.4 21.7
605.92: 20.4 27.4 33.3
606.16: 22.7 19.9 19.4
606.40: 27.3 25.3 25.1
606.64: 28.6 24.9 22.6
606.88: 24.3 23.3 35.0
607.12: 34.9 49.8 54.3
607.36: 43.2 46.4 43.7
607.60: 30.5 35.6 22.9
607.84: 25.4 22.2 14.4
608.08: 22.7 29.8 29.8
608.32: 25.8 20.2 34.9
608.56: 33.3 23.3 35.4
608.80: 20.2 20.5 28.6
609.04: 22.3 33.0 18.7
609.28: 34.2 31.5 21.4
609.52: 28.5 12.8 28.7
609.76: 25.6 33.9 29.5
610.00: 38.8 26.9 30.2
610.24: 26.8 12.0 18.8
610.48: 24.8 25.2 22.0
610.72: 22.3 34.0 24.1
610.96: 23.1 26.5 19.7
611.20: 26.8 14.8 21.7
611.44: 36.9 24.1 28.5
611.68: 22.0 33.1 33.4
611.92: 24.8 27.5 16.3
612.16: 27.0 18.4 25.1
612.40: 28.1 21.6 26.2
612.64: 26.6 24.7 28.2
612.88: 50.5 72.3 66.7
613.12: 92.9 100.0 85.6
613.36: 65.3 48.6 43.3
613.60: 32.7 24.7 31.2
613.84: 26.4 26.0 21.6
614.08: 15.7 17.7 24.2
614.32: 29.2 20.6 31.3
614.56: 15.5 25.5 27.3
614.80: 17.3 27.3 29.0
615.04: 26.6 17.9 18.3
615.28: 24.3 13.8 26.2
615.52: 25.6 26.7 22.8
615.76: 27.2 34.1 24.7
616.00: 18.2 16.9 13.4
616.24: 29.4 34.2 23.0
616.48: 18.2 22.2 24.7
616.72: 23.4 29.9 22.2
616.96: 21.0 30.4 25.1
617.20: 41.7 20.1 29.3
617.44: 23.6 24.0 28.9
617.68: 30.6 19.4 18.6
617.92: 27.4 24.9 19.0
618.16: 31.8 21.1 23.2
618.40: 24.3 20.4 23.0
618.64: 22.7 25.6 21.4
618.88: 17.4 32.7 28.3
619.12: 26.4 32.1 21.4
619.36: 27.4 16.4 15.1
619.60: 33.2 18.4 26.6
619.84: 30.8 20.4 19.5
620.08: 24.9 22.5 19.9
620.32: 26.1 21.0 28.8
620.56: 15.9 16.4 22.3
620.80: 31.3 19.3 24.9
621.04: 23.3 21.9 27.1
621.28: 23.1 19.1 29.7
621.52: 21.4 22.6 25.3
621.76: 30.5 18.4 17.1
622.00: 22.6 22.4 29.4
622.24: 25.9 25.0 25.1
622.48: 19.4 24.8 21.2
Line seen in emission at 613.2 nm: [O III] 5007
